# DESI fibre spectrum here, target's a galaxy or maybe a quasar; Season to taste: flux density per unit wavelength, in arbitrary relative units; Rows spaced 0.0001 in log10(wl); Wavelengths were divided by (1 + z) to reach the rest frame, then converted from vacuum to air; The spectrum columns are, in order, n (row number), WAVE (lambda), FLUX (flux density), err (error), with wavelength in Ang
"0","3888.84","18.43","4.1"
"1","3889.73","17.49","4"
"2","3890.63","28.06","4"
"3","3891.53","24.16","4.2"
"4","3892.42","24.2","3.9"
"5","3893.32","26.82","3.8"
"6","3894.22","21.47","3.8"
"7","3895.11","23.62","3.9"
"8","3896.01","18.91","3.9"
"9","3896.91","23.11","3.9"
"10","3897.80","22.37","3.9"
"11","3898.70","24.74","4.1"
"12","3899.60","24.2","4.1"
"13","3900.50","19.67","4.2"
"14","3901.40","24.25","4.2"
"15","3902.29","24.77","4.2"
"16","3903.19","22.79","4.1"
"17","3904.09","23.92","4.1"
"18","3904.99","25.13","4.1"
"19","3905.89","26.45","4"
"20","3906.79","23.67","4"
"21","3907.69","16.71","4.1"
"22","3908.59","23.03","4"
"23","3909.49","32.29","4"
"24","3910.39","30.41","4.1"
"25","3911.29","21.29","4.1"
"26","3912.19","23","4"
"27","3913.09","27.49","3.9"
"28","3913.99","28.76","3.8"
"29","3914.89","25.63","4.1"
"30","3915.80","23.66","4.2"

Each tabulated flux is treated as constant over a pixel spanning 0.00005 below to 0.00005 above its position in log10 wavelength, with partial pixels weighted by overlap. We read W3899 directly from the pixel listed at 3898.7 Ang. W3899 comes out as 24.74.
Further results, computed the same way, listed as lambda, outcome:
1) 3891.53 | 24.16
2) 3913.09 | 27.49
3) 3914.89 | 25.63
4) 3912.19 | 23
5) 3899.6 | 24.2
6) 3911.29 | 21.29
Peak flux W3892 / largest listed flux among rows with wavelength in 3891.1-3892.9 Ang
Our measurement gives 24.2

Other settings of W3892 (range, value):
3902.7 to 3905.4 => 25.13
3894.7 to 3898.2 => 23.62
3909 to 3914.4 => 32.29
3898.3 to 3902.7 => 24.77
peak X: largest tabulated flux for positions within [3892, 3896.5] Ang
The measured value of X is 26.82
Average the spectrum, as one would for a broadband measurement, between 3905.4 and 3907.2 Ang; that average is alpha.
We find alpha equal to 25.1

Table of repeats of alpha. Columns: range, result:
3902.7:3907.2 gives 24.4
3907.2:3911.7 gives 24.8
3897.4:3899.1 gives 23.5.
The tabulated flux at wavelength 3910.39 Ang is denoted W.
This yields 30.41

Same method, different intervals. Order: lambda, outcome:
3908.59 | 23.03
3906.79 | 23.67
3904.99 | 25.13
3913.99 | 28.76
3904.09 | 23.92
